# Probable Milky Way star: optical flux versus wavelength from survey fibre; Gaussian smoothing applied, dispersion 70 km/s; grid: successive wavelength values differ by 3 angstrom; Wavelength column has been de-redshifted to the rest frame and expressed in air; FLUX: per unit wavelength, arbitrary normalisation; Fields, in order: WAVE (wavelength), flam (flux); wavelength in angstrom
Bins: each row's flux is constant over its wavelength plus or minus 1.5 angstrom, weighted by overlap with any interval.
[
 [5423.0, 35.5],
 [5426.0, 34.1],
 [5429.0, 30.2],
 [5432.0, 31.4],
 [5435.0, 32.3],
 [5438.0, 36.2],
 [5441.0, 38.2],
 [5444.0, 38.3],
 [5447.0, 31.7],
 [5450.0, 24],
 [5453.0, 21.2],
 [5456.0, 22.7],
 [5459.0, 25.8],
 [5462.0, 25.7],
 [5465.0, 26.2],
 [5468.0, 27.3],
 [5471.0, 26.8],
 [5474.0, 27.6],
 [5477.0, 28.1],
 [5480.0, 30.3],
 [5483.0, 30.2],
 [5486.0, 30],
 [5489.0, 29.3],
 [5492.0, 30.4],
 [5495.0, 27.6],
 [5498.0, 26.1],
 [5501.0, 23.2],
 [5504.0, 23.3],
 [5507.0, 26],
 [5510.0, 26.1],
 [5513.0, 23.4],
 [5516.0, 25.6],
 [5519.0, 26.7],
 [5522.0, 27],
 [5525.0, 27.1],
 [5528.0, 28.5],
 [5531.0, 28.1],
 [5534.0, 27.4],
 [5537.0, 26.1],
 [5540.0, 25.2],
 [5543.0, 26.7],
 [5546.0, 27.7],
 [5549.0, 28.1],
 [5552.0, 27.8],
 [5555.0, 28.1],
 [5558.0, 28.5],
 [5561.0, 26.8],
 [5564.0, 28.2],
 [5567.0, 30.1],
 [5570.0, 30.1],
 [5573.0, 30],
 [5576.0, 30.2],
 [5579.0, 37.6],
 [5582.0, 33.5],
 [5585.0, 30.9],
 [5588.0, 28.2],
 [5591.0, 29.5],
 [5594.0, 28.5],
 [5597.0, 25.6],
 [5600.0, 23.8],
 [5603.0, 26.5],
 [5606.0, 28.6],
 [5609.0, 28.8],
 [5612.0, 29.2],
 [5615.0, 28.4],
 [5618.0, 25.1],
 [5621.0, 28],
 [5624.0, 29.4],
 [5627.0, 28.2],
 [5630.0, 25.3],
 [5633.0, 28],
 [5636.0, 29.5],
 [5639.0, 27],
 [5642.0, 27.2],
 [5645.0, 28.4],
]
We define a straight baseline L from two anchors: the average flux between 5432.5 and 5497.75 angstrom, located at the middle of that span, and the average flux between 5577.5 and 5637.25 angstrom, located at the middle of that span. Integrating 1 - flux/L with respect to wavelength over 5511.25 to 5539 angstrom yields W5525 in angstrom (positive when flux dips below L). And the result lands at 2.1 angstrom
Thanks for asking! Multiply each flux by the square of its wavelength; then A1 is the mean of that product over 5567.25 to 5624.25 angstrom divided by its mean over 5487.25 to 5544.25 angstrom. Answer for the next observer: 1.1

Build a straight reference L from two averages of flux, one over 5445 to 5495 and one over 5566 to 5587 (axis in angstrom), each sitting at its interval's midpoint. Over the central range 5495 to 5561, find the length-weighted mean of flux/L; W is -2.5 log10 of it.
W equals 0.13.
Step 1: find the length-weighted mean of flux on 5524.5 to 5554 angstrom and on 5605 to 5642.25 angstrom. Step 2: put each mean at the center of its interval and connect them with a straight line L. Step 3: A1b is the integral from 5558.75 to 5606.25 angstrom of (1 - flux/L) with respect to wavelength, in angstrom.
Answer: -2.8 angstrom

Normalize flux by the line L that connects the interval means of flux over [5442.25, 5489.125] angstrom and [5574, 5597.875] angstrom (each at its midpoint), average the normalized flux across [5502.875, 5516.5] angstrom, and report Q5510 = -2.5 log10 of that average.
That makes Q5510 0.16 mag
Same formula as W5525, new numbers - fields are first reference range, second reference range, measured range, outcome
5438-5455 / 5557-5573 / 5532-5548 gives 1.4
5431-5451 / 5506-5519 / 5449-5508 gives 4.9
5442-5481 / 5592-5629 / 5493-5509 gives 1.2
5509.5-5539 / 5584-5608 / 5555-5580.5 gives -2.6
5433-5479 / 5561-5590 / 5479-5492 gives -0.3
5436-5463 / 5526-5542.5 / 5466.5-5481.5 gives 0.4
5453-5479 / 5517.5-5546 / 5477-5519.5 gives -0.9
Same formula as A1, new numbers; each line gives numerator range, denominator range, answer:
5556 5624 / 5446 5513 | 1.13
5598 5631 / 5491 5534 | 1.08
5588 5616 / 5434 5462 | 0.98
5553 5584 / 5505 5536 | 1.16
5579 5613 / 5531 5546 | 1.10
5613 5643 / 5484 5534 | 1.08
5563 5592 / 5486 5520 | 1.21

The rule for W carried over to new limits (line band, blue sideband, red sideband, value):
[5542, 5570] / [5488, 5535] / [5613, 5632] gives -0.05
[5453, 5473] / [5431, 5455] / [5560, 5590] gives 0.23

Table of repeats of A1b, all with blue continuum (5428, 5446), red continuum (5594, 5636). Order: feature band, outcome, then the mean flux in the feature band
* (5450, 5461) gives 3.4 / 23.4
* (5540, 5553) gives 1.2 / 27.3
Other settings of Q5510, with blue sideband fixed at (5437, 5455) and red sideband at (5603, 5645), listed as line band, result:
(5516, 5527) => 0.11 mag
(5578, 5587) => -0.17 mag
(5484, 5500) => 0.07 mag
